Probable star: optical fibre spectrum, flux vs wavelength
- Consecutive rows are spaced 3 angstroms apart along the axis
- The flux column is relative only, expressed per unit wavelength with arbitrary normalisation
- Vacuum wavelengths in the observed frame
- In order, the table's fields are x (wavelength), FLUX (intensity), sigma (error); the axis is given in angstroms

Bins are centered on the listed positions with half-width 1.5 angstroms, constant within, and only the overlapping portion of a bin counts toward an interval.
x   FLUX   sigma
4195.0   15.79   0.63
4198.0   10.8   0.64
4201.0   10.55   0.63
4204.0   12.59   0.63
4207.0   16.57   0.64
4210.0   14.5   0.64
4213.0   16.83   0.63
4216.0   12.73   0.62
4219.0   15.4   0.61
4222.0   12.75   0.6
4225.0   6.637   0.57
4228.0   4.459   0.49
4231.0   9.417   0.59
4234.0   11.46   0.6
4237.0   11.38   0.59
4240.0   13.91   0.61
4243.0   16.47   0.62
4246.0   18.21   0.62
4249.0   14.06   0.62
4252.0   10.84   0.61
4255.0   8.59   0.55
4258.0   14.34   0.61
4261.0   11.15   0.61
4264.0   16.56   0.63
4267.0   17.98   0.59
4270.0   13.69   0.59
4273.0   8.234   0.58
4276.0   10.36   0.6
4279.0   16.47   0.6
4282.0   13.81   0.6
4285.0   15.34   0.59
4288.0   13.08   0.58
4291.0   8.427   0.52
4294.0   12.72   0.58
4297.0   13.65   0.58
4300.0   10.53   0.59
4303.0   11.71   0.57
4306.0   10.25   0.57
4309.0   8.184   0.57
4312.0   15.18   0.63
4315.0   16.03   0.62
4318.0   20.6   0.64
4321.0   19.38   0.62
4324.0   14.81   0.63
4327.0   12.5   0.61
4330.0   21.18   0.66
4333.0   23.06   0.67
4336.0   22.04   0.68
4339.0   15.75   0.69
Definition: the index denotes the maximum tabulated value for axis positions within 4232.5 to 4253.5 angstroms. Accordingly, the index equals 18.21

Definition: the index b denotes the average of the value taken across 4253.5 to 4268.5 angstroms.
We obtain 13.7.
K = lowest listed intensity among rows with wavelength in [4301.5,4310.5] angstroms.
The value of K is 8.184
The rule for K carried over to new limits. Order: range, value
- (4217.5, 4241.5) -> 4.459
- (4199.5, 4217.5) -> 10.55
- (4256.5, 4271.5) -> 11.15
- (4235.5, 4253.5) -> 10.84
